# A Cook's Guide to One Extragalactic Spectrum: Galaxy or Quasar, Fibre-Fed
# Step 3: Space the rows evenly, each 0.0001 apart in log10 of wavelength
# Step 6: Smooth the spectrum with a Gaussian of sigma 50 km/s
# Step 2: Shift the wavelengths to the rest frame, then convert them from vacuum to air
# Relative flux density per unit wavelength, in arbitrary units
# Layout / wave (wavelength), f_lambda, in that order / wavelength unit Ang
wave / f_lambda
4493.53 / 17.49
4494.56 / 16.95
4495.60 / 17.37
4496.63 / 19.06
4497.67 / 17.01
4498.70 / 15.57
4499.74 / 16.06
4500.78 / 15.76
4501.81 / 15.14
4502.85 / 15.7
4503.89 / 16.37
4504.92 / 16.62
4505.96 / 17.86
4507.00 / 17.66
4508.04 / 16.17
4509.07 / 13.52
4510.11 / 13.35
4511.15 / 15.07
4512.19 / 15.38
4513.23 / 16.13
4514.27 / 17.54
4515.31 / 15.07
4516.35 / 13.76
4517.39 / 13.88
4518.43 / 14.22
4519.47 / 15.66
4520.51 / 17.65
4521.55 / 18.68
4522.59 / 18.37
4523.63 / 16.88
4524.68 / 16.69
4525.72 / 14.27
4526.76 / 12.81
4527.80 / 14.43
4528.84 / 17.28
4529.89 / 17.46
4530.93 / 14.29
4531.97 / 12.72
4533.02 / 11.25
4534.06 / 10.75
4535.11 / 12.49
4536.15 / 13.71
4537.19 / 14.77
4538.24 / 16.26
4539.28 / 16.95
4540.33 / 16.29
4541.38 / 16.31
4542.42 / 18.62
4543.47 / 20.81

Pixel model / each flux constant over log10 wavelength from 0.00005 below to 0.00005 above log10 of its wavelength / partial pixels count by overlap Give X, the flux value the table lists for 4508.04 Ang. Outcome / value 16.17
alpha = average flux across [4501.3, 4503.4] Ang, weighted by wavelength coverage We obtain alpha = 15.4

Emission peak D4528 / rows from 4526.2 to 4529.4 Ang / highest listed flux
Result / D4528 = 17.28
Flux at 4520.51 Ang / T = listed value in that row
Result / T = 17.65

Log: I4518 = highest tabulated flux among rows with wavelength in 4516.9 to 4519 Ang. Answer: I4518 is 14.22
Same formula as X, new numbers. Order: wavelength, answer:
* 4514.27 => 17.54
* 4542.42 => 18.62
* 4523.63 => 16.88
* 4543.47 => 20.81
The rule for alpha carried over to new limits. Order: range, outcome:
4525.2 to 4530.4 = 15.2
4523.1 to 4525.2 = 16.7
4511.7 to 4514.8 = 16.3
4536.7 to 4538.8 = 15.6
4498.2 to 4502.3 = 15.6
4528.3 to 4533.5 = 14.6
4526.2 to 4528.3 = 13.7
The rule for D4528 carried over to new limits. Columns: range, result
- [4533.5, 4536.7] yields 13.71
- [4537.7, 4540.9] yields 16.95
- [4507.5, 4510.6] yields 16.17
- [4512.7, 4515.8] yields 17.54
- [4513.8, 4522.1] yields 18.68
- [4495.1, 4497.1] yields 19.06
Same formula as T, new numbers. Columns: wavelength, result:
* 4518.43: 14.22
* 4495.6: 17.37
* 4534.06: 10.75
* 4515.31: 15.07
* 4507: 17.66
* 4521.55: 18.68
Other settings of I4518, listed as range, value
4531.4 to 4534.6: 12.72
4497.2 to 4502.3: 17.01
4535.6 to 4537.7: 14.77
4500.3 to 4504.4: 16.37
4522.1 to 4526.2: 18.37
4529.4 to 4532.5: 17.46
